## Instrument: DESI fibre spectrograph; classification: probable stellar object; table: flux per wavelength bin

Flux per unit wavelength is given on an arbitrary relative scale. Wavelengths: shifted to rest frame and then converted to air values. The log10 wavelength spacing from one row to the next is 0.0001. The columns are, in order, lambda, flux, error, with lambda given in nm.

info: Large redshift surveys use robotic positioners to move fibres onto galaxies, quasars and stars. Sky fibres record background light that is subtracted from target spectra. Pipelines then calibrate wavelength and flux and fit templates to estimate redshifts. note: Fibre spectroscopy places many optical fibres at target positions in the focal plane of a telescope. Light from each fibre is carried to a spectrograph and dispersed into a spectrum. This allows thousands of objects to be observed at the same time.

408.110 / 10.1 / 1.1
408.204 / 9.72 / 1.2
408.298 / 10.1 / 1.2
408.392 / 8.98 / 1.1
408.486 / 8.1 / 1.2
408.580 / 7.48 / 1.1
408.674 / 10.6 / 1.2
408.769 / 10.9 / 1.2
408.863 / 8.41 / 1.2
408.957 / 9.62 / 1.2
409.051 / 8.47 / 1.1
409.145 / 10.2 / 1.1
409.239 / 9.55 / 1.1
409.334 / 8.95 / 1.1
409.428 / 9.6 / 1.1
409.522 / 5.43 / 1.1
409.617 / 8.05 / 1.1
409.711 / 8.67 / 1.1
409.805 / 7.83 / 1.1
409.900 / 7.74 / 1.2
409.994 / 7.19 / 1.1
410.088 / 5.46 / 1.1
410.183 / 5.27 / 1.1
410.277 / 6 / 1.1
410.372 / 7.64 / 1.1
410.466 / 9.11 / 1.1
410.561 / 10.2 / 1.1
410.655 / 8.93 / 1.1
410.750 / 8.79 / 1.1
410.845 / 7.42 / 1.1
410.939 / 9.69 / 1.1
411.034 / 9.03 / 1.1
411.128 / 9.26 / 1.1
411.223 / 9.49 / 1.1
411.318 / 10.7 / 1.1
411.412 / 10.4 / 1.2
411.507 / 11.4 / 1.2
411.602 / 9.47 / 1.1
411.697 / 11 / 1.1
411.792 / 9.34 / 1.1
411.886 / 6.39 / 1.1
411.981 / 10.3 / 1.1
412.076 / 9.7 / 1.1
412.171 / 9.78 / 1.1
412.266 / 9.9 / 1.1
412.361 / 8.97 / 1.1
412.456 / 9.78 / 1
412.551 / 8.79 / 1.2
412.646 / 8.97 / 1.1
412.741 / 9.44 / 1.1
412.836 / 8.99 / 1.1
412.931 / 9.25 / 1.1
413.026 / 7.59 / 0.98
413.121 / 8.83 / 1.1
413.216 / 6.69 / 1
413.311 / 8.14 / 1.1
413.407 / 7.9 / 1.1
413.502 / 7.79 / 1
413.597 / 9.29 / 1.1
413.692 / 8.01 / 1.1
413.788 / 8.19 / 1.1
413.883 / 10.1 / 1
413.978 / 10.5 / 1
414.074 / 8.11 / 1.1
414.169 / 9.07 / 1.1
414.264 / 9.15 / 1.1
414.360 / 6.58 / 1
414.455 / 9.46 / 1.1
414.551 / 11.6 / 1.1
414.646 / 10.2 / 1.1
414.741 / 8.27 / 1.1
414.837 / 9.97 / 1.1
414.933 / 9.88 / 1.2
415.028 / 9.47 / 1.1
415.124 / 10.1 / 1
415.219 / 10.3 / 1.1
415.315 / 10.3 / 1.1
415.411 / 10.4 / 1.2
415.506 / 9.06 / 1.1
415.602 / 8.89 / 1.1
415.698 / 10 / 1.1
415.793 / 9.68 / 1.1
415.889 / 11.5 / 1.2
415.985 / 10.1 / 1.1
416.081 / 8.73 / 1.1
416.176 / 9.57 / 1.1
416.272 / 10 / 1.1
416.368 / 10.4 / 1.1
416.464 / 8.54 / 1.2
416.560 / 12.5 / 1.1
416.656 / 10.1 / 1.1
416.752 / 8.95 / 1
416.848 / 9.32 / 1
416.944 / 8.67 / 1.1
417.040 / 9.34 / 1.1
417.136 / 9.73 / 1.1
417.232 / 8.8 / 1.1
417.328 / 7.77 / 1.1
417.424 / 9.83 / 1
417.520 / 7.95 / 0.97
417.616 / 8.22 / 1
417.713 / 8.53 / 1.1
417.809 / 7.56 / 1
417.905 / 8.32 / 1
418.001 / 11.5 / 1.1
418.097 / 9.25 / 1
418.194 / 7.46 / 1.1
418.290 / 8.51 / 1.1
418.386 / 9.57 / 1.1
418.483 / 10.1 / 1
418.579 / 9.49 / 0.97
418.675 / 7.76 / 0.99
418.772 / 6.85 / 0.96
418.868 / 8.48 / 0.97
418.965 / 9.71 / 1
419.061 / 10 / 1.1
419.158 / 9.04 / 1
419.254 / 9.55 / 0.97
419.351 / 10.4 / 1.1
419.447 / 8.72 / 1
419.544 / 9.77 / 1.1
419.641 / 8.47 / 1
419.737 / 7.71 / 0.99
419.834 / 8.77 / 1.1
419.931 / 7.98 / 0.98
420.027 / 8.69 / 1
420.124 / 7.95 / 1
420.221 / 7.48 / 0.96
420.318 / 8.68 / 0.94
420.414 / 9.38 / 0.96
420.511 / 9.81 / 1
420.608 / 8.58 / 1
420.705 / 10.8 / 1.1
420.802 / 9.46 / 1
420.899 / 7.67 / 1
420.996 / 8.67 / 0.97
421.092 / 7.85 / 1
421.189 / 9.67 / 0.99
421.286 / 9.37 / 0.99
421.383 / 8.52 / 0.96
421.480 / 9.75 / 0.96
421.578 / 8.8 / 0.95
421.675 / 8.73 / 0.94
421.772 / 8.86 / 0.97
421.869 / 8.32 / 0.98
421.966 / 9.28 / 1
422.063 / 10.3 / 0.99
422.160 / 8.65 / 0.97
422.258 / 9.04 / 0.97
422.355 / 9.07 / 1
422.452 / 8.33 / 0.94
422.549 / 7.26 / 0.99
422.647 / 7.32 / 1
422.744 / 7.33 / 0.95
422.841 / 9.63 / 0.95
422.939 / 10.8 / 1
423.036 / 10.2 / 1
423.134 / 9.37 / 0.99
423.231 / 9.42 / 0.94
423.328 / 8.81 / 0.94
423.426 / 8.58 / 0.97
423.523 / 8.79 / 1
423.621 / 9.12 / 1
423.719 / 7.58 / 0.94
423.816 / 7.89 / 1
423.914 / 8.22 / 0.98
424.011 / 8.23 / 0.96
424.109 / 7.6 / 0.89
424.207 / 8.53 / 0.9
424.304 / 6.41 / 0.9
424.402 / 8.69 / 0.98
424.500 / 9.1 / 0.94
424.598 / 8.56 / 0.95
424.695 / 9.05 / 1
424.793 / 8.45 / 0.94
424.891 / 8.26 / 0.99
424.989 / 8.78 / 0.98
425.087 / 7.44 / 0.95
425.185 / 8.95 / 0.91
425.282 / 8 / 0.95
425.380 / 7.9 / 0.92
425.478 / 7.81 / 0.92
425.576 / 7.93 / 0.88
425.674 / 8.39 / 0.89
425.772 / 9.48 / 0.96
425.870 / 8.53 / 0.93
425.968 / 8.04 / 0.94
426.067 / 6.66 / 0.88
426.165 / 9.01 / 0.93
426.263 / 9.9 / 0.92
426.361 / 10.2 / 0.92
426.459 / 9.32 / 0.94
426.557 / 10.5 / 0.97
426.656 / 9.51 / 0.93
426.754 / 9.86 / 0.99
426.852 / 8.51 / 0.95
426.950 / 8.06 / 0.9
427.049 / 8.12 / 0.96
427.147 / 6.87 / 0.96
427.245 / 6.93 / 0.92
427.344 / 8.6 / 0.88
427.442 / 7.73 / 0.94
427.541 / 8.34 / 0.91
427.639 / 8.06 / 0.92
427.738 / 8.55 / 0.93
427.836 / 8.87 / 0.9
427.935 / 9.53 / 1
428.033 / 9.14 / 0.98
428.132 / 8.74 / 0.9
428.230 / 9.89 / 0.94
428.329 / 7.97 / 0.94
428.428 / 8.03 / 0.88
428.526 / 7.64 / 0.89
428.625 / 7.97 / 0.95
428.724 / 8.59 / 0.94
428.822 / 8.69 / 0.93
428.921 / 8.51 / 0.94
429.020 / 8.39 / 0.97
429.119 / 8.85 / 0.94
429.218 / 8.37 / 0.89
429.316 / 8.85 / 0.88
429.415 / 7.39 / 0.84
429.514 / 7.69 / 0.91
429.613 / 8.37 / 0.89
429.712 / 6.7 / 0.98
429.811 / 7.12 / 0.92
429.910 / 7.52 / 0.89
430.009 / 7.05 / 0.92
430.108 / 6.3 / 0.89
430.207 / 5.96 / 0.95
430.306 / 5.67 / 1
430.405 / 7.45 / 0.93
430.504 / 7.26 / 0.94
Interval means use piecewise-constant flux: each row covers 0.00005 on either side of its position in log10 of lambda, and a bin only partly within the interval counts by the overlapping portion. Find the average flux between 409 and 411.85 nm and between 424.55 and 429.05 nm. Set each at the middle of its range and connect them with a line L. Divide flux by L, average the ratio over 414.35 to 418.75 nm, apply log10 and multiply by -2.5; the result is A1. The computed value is -0.09 mag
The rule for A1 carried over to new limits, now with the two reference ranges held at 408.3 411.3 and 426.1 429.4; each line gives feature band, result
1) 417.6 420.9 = -0.04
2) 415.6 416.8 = -0.17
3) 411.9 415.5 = -0.08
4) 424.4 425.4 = 0.02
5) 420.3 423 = -0.04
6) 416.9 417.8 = -0.02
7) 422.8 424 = -0.05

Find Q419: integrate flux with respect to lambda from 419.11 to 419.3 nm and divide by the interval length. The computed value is 9.32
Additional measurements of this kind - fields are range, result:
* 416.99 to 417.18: 9.52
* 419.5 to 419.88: 8.66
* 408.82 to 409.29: 9.26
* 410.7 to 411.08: 8.72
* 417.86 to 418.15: 9.67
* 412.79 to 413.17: 8.66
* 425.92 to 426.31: 8.38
